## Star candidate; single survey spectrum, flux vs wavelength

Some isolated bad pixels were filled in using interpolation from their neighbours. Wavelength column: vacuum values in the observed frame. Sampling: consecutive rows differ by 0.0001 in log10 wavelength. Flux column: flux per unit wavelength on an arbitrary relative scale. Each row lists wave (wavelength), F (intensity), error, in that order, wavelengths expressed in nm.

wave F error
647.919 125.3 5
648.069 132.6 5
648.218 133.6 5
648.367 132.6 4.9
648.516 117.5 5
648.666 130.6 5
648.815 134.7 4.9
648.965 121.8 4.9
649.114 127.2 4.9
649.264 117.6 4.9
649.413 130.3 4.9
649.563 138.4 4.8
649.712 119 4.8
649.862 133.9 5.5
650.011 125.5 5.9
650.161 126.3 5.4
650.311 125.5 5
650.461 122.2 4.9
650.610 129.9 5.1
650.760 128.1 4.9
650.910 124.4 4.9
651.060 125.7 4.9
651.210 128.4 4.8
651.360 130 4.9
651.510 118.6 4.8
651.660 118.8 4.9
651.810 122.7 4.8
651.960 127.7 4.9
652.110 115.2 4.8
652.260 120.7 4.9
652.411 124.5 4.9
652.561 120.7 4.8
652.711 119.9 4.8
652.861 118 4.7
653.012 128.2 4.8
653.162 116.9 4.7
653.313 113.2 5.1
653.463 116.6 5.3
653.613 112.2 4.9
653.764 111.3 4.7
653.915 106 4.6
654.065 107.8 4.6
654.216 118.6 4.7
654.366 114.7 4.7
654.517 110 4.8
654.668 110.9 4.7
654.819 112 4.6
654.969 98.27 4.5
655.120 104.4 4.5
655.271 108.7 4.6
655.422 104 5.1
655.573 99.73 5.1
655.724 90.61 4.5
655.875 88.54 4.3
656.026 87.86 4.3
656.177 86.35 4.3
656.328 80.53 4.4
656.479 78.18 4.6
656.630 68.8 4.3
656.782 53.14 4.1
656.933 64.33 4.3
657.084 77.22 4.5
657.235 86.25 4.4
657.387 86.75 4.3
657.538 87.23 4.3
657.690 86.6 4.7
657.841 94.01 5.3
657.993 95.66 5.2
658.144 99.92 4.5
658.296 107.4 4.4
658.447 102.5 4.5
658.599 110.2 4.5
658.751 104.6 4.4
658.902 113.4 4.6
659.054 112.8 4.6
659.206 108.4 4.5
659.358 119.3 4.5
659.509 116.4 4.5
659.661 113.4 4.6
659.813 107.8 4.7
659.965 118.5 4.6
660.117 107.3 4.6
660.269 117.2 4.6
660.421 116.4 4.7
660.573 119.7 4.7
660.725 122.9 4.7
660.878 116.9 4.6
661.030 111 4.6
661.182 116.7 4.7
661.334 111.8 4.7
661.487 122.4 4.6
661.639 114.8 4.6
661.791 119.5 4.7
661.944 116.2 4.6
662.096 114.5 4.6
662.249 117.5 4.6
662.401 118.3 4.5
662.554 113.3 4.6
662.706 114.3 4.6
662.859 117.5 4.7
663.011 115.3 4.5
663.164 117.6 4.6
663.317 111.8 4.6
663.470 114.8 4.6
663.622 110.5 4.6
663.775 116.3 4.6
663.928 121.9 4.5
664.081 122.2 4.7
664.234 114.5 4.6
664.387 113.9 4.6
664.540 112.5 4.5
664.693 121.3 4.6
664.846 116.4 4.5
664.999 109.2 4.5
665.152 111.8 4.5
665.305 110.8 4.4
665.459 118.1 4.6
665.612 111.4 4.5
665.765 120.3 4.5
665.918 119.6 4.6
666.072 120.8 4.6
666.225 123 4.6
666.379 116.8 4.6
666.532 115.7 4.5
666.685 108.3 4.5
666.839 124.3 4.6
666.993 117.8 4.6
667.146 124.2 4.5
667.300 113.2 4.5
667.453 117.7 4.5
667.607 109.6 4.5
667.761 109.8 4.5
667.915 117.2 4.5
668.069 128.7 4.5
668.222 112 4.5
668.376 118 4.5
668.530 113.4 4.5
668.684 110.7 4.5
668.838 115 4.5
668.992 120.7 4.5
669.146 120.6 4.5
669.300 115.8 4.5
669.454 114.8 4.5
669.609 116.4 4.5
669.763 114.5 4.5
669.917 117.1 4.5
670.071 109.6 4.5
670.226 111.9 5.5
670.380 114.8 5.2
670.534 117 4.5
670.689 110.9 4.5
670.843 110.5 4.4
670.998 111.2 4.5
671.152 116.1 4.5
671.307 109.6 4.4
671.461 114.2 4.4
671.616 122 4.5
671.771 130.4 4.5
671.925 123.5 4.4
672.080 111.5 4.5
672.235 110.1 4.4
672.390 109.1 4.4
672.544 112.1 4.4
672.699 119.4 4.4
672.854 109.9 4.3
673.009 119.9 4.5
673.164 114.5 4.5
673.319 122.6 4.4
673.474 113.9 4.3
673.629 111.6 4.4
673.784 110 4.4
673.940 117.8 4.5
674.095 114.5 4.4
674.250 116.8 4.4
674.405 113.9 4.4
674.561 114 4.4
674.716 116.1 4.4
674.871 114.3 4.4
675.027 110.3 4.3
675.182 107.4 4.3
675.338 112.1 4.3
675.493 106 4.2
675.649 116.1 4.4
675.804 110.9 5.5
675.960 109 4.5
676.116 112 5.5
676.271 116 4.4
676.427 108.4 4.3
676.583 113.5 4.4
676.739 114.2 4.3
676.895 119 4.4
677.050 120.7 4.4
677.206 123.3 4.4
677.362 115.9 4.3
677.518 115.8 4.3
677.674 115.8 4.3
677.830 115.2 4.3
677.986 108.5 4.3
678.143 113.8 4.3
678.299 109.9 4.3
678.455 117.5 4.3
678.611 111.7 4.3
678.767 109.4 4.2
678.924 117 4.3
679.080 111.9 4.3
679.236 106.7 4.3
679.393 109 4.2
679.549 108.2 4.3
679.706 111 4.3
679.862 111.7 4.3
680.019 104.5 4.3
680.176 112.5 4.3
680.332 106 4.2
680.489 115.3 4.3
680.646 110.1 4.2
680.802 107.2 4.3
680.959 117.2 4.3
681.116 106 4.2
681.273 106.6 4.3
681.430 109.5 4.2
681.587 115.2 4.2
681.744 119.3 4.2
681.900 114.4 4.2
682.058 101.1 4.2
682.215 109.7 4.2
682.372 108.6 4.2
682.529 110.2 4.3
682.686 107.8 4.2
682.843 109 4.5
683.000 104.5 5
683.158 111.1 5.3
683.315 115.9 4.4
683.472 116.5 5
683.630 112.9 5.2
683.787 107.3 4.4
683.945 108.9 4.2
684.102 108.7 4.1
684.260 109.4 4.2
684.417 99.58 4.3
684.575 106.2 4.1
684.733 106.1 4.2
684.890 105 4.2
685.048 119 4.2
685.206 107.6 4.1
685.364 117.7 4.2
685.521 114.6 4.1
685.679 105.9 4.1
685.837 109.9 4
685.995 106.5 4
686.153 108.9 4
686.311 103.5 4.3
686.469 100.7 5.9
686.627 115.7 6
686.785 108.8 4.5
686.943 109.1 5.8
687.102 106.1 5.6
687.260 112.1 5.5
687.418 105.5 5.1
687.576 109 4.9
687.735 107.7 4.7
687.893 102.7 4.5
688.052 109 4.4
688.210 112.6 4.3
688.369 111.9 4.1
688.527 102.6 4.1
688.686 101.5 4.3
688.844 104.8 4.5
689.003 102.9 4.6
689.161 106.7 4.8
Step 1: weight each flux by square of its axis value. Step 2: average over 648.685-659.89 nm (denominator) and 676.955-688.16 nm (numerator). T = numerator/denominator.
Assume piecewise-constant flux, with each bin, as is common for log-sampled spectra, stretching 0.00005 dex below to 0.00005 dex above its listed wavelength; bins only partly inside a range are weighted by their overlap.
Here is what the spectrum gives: 1.10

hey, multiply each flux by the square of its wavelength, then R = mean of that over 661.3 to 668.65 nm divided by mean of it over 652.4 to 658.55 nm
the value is 1.2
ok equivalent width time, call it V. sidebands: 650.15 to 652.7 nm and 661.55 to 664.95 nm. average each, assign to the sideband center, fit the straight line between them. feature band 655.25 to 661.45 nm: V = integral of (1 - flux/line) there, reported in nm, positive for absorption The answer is 0.99 nm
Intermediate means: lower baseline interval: 124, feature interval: 100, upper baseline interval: 116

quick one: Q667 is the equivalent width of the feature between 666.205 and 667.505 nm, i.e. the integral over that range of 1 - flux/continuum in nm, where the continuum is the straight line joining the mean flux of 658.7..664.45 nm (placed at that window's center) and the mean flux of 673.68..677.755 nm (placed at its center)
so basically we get -0.03 nm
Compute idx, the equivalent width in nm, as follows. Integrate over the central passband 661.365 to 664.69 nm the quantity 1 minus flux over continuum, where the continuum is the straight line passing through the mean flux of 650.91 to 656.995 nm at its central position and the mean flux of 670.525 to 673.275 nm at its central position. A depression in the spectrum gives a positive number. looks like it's -0.15 nm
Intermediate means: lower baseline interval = 107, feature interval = 116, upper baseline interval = 115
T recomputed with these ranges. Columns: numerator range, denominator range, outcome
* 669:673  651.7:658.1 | 1.19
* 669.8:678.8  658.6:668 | 1.02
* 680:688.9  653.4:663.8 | 1.12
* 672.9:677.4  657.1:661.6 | 1.11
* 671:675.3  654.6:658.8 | 1.31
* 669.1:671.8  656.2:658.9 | 1.36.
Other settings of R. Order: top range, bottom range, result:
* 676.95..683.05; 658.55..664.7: 1.02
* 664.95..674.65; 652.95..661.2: 1.17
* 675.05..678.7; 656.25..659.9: 1.27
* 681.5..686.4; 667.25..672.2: 0.99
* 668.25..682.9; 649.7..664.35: 1.08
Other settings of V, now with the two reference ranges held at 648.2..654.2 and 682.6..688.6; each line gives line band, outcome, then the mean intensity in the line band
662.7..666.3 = 0.04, 116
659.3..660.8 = 0.04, 116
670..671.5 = 0.03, 113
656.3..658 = 0.58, 79.2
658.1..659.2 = 0.11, 108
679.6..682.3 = 0.01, 110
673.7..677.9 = -0.04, 114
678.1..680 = 0.01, 111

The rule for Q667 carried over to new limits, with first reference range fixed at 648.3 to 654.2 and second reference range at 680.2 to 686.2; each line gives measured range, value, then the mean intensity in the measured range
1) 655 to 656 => 0.18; 98.7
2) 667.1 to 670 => -0.01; 116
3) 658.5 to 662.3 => 0.14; 115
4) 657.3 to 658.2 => 0.21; 91.4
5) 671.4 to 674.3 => -0.05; 116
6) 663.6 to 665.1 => 0.02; 116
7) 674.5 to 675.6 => 0.02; 112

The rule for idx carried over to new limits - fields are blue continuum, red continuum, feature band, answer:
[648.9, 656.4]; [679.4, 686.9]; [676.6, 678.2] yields -0.078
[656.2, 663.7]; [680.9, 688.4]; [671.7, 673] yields -0.103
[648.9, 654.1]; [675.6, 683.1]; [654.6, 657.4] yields 0.739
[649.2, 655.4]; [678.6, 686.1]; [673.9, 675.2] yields -0.019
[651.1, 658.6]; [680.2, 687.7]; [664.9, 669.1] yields -0.399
